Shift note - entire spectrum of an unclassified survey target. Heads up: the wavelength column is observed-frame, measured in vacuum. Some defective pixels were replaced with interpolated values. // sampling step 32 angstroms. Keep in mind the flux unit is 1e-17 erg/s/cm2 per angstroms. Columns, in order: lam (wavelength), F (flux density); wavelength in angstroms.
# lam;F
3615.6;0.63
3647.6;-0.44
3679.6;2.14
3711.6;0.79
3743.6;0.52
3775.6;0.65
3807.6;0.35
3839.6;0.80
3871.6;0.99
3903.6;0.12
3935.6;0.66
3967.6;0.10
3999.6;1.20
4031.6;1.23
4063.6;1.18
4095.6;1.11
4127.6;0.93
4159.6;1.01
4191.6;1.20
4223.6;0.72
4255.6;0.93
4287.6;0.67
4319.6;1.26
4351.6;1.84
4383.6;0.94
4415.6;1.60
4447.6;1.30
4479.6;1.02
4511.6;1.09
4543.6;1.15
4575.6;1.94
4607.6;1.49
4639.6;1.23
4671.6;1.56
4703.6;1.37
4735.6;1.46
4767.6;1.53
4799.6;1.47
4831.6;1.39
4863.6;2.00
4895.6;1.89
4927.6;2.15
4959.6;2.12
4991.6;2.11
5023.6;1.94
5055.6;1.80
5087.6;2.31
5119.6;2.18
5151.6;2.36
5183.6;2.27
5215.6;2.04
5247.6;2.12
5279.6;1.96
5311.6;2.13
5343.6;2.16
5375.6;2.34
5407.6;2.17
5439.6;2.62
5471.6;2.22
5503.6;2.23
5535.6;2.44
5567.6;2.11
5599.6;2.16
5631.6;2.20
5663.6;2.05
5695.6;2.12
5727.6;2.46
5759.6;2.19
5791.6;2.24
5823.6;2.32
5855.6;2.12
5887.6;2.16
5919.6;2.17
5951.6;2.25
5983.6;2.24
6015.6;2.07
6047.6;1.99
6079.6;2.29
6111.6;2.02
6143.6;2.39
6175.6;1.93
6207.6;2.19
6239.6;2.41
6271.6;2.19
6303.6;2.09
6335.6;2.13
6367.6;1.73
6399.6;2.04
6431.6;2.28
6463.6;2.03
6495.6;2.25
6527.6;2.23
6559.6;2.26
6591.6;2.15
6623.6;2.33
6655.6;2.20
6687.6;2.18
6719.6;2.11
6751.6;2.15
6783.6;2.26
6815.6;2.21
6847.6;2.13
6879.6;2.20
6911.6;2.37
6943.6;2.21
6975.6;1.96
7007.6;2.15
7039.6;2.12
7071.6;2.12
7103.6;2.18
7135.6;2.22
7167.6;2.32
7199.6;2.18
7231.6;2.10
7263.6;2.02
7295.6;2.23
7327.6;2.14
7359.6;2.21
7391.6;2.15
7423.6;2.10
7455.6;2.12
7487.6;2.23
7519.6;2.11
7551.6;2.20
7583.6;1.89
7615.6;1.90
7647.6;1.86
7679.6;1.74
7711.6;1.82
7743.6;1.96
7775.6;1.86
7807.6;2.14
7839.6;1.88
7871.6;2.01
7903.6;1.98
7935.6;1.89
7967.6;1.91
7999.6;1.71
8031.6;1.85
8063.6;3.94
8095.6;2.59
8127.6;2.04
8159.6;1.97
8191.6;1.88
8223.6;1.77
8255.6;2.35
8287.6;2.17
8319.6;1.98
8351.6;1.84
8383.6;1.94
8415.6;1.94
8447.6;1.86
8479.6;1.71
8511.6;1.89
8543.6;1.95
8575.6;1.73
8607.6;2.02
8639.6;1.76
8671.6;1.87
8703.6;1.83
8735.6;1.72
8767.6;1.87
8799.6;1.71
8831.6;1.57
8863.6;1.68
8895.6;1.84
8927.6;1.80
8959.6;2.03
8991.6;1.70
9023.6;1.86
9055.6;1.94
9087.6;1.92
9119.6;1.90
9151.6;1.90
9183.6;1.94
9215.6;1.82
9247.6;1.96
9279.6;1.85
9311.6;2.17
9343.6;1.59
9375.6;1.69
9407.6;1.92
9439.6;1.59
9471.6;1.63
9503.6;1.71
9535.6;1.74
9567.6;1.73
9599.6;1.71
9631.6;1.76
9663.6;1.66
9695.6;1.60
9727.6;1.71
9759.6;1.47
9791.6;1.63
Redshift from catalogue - 0.23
